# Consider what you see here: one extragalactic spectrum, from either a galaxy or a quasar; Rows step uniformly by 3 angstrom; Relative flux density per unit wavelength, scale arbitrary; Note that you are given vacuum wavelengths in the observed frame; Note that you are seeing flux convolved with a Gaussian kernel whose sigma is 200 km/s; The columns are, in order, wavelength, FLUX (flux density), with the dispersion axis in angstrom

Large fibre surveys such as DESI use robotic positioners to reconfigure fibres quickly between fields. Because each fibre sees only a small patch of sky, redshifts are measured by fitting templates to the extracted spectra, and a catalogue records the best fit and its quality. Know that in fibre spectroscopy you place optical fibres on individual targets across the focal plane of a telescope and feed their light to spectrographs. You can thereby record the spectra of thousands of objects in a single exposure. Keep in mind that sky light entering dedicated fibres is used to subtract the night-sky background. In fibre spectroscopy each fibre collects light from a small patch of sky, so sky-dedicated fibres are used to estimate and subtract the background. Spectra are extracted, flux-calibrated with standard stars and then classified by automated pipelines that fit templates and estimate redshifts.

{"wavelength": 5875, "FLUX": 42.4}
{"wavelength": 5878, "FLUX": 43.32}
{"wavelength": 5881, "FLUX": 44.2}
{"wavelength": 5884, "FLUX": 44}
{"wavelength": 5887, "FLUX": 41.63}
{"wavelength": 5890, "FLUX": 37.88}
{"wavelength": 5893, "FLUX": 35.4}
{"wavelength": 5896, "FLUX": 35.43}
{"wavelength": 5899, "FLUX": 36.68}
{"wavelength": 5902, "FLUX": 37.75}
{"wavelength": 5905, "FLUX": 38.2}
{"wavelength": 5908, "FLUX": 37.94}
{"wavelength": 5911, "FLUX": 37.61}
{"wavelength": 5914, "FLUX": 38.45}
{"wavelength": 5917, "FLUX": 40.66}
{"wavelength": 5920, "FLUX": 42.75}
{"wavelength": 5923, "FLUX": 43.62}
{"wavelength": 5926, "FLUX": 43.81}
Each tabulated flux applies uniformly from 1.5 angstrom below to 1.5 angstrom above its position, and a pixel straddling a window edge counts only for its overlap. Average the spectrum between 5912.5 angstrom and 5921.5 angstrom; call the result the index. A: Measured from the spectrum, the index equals 40.6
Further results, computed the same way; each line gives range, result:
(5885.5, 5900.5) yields 37.4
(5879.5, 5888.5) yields 43.3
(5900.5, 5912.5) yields 37.9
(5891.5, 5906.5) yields 36.7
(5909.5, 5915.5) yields 38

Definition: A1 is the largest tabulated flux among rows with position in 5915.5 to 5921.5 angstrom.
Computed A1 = 42.75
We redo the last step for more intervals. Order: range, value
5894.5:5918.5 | 40.66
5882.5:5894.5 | 44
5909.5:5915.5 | 38.45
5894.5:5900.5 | 36.68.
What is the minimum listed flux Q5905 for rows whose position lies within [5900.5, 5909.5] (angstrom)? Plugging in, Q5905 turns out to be 37.75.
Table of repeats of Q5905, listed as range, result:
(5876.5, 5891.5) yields 37.88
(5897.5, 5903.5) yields 36.68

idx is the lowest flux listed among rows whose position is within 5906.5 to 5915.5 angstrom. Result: 37.61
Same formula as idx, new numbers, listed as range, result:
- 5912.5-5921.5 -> 38.45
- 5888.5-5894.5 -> 35.4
